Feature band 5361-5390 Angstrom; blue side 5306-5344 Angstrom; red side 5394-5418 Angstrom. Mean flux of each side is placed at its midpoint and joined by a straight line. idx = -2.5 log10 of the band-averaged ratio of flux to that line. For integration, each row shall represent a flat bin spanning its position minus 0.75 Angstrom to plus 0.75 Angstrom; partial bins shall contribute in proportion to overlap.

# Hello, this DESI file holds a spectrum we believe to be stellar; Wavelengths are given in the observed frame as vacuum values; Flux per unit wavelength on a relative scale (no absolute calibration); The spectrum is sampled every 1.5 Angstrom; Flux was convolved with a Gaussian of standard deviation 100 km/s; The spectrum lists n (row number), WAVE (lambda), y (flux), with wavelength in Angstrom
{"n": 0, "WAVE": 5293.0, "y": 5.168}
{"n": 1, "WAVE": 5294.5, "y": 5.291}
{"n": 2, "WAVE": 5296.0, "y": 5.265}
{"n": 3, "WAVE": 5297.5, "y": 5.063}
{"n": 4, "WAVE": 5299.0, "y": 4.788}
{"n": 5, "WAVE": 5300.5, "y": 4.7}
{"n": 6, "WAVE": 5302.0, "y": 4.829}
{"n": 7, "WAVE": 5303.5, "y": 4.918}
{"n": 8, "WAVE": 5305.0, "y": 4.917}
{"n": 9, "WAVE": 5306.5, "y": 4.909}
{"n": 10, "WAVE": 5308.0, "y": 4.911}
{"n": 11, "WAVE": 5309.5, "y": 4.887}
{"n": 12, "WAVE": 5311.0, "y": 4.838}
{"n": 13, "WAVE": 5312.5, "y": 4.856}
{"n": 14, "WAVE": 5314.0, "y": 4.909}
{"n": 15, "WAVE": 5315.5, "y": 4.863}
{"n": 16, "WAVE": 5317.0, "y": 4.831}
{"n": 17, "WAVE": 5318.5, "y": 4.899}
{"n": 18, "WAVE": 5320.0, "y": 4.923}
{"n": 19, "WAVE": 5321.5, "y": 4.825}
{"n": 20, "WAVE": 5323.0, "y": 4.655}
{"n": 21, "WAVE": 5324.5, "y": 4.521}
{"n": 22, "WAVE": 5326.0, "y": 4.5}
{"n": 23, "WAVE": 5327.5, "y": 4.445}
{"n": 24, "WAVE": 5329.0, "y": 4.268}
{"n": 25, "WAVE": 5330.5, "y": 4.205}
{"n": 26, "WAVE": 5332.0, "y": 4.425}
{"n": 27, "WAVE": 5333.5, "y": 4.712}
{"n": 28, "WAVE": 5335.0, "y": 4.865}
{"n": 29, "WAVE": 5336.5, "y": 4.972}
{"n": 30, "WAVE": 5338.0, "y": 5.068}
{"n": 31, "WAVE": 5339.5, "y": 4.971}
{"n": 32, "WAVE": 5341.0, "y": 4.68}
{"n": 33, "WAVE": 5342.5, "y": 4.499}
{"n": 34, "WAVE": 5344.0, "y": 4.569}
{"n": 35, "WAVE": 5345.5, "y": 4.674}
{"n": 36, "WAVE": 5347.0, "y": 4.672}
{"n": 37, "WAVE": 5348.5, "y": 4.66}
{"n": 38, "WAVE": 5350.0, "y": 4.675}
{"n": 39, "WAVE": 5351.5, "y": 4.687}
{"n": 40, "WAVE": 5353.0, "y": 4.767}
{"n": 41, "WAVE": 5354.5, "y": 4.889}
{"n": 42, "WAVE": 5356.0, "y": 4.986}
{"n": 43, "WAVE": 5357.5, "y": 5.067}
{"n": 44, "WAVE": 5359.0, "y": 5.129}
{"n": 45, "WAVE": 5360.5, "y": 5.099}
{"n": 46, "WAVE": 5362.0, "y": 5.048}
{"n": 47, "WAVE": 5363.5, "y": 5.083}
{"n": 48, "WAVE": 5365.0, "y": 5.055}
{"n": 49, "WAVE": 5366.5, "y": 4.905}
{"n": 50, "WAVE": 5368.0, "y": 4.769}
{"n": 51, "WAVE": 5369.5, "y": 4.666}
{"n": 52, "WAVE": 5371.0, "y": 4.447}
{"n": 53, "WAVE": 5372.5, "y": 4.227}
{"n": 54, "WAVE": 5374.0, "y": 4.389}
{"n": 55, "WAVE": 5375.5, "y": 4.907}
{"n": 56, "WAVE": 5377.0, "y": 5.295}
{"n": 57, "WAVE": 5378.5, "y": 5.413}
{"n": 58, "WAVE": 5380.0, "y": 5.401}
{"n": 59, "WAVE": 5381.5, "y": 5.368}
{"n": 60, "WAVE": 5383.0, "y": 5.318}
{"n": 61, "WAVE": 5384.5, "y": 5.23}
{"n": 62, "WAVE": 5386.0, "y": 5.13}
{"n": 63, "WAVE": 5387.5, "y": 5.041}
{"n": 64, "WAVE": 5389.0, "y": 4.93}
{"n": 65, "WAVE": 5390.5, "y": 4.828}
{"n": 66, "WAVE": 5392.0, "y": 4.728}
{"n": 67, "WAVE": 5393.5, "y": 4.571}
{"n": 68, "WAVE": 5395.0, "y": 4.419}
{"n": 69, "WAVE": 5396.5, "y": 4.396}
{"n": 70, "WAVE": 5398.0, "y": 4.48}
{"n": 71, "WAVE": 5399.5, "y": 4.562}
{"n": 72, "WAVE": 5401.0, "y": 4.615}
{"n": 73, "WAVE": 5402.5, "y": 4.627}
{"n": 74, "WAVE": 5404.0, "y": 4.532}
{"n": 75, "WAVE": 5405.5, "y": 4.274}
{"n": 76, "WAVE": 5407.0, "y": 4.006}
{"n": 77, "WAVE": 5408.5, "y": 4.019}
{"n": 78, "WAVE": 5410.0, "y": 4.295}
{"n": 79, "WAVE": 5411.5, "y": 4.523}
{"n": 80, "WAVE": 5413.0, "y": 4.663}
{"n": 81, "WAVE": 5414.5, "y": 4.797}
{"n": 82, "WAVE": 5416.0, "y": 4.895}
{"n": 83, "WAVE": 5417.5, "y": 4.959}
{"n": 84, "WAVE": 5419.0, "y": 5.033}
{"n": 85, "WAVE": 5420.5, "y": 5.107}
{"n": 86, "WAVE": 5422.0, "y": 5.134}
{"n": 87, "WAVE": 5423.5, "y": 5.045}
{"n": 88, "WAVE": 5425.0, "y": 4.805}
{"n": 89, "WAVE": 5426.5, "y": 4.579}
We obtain -0.09 mag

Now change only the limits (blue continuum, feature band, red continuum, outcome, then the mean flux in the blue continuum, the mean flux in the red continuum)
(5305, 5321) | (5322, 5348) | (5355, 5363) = 0.076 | 4.88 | 5.06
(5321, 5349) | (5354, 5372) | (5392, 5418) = -0.076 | 4.64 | 4.51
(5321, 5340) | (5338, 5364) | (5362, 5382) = -0.013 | 4.64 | 4.92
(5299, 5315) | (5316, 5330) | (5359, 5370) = 0.056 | 4.86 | 4.97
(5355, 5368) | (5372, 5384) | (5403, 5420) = -0.042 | 5.03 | 4.55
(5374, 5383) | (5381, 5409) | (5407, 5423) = 0.068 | 5.21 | 4.71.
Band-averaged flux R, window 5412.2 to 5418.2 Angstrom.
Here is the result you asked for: 4.82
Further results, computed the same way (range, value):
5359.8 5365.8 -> 5.07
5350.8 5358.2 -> 4.88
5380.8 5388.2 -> 5.22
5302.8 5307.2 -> 4.91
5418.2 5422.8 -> 5.09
